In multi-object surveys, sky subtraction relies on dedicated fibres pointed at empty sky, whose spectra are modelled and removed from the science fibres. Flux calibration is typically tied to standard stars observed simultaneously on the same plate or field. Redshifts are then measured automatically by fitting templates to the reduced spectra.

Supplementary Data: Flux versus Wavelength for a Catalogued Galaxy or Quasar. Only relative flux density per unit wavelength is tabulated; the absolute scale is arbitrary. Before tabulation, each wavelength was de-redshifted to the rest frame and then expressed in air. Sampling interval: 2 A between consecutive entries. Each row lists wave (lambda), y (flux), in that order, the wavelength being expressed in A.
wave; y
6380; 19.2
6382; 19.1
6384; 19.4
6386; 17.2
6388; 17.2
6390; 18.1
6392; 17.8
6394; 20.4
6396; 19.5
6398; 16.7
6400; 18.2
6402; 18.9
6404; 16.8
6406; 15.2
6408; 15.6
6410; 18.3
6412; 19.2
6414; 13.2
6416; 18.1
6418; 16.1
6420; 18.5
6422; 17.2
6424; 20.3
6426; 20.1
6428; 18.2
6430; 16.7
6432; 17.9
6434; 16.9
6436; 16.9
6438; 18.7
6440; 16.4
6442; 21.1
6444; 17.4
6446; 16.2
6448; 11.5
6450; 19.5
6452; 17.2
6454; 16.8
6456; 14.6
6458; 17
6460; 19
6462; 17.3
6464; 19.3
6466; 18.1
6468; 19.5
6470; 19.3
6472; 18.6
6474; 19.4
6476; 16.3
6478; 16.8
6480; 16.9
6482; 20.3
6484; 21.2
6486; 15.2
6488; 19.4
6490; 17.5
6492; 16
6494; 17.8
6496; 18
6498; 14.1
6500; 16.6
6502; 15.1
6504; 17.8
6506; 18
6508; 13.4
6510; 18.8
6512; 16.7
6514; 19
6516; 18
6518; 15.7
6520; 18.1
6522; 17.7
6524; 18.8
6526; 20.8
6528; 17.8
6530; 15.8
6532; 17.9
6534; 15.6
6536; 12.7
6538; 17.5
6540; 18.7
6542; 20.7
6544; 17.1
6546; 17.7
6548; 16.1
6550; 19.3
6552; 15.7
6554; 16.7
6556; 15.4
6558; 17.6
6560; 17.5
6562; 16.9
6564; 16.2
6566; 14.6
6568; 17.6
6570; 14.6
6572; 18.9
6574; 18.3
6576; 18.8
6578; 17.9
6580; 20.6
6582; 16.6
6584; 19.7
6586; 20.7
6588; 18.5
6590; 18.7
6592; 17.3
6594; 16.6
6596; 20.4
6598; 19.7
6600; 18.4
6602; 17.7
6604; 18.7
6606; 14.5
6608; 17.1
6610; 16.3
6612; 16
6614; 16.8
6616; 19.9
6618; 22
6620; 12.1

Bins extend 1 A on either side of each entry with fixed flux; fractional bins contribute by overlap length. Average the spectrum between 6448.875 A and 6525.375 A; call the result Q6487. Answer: 17.6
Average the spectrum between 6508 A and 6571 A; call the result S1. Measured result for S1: 17.1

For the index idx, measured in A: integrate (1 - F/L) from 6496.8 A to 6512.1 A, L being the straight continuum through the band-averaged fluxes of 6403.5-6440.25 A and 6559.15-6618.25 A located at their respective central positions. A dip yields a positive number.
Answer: 1.1 A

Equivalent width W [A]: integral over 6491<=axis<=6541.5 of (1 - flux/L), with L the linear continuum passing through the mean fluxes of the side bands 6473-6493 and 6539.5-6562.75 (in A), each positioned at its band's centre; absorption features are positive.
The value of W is 1.6 A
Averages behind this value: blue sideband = 17.9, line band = 17.1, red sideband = 17.4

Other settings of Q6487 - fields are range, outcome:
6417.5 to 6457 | 17.4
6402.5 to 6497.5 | 17.6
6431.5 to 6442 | 17.7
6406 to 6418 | 16.7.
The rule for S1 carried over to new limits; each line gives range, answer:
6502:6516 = 17.2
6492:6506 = 16.6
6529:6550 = 17.1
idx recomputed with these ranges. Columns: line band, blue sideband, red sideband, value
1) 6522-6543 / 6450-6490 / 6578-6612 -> 0.5 A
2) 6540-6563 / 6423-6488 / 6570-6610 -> 0.9 A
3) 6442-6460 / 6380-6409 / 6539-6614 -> 1.1 A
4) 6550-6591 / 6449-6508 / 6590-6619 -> 0.6 A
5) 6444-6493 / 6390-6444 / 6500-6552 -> -0.1 A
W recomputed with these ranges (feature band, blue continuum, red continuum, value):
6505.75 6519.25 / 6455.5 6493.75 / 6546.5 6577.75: 0.40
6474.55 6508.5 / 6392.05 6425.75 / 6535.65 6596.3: 0.94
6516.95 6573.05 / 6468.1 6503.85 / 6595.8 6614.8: 1.27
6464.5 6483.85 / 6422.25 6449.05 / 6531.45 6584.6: -1.15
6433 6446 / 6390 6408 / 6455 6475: 0.21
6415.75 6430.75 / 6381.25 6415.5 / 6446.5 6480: -0.49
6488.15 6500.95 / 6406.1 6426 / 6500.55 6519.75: 0.16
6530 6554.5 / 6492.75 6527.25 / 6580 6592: 1.19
